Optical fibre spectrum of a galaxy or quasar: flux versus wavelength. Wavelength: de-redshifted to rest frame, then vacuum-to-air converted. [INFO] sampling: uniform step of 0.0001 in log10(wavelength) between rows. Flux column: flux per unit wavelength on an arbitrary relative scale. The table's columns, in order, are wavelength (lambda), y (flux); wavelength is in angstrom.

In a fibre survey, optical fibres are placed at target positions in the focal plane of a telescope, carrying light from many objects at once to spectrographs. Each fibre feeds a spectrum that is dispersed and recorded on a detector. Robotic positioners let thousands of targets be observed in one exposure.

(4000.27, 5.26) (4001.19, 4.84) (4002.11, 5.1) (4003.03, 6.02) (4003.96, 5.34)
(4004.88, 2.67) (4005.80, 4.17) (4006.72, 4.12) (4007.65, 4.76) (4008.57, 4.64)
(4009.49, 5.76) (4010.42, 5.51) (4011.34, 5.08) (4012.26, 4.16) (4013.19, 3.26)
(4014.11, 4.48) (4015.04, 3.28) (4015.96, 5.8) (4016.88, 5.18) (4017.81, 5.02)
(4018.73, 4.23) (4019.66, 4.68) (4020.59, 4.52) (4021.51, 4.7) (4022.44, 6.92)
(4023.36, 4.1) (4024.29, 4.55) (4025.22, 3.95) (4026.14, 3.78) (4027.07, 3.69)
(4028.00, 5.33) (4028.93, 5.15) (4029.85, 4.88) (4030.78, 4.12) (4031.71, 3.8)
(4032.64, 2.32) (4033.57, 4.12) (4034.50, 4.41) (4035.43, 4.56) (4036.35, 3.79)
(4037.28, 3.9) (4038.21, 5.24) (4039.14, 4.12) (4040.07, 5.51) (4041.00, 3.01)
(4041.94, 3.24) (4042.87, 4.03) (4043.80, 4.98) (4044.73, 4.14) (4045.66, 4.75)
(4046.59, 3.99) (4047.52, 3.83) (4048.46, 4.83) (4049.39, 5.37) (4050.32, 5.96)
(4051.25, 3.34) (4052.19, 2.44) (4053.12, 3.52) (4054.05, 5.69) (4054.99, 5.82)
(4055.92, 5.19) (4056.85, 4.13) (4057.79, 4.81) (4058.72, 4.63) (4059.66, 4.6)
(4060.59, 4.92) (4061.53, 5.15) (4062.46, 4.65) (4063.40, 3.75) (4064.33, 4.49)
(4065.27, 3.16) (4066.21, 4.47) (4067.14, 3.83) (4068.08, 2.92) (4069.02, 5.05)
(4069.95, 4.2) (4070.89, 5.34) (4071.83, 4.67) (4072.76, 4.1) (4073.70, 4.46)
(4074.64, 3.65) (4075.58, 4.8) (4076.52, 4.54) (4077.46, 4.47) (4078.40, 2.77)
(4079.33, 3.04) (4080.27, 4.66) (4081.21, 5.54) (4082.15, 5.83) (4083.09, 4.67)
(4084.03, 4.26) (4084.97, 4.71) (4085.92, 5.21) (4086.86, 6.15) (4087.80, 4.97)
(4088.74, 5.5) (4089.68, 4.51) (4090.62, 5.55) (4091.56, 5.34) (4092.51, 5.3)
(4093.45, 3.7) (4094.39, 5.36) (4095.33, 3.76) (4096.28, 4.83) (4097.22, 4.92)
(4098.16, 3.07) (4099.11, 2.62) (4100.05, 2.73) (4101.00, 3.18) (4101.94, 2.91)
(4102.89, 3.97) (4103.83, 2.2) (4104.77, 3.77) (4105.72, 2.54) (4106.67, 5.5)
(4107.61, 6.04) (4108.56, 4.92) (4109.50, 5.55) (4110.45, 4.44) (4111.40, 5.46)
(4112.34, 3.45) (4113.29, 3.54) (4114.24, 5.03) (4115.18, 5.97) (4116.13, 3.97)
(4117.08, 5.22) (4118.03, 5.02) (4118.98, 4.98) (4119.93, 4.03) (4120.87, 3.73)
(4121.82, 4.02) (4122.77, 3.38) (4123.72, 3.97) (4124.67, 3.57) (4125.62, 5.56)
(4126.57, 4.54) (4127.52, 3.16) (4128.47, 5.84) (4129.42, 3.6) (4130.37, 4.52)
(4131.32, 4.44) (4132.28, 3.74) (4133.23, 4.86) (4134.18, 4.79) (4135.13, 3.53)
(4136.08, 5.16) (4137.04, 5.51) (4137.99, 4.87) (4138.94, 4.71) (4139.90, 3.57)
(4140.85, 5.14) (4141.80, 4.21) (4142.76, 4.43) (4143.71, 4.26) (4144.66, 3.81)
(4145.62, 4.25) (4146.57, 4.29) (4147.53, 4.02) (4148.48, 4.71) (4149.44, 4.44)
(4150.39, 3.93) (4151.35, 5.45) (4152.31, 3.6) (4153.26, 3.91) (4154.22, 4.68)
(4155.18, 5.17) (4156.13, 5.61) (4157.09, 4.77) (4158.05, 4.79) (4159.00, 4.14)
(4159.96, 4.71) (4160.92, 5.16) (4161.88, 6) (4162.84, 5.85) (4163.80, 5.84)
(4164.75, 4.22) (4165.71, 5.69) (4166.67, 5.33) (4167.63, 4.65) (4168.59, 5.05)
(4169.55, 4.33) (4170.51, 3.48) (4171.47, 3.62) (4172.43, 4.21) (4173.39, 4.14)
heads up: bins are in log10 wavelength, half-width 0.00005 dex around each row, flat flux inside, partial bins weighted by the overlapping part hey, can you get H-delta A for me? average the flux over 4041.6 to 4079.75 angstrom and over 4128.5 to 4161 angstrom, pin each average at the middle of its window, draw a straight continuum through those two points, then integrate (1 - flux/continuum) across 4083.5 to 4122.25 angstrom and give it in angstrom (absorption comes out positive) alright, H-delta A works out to -0.1 angstrom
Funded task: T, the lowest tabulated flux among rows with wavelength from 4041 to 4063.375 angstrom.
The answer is 2.44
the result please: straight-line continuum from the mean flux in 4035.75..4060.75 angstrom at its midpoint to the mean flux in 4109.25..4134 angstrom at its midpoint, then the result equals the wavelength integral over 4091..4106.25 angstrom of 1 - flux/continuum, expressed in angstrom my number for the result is 2.3 angstrom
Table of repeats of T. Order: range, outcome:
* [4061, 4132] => 2.2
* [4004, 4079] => 2.32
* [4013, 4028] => 3.26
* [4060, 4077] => 2.92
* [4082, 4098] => 3.7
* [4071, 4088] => 2.77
